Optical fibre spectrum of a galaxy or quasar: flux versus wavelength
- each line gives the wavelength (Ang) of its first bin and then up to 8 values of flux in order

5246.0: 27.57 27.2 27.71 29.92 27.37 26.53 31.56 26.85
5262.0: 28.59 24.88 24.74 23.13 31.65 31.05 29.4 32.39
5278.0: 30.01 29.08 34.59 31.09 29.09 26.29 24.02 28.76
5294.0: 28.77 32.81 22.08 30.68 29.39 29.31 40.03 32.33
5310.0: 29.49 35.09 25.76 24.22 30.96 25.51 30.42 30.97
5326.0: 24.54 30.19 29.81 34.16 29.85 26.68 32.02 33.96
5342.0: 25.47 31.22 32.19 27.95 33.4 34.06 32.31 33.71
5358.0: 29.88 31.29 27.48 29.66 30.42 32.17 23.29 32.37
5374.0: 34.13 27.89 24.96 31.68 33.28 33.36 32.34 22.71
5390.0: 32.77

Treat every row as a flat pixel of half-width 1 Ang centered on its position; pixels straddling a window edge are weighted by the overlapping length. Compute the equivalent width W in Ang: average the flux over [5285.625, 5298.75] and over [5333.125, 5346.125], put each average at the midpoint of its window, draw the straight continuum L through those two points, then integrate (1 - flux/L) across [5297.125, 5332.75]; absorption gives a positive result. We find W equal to -1.3 Ang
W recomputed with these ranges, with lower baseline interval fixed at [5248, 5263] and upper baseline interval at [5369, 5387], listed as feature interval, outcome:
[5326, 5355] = -1.0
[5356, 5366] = 0.0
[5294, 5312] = -1.1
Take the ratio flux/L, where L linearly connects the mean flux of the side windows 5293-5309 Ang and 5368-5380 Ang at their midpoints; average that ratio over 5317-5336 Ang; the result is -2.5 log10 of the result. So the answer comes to 0.02 mag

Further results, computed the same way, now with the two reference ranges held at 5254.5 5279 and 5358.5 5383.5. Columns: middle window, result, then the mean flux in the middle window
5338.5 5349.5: -0.03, 30.4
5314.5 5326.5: 0.05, 27.8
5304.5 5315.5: -0.11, 32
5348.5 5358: -0.11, 32.7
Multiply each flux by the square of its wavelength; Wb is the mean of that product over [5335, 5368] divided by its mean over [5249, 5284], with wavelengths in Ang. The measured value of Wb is 1.10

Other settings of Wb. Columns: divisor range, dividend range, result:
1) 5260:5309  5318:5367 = 1.06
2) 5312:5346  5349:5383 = 1.06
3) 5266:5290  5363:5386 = 1.07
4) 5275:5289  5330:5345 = 1.02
